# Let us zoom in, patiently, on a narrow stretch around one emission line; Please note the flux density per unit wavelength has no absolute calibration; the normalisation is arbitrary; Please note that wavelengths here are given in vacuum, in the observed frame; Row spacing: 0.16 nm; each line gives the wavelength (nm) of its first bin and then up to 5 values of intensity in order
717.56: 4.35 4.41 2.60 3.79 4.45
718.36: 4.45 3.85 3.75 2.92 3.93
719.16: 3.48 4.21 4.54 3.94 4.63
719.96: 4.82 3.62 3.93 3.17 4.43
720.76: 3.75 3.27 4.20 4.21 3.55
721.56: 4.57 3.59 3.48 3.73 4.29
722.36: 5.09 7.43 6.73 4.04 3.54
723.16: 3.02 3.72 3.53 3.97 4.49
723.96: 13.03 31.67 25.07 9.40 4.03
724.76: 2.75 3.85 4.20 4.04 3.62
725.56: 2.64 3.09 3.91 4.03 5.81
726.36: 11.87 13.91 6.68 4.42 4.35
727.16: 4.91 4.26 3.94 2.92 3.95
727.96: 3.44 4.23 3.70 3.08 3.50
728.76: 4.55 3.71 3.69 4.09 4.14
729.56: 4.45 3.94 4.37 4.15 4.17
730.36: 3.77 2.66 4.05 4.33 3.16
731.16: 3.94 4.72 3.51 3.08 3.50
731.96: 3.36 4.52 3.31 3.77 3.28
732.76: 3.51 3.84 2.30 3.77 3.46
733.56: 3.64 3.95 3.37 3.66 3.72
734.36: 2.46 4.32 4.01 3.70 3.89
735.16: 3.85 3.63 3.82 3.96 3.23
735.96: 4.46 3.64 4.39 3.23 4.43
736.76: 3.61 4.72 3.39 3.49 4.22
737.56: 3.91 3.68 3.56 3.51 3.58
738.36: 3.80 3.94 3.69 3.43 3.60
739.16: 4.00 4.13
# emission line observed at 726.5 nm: [N II] 6583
